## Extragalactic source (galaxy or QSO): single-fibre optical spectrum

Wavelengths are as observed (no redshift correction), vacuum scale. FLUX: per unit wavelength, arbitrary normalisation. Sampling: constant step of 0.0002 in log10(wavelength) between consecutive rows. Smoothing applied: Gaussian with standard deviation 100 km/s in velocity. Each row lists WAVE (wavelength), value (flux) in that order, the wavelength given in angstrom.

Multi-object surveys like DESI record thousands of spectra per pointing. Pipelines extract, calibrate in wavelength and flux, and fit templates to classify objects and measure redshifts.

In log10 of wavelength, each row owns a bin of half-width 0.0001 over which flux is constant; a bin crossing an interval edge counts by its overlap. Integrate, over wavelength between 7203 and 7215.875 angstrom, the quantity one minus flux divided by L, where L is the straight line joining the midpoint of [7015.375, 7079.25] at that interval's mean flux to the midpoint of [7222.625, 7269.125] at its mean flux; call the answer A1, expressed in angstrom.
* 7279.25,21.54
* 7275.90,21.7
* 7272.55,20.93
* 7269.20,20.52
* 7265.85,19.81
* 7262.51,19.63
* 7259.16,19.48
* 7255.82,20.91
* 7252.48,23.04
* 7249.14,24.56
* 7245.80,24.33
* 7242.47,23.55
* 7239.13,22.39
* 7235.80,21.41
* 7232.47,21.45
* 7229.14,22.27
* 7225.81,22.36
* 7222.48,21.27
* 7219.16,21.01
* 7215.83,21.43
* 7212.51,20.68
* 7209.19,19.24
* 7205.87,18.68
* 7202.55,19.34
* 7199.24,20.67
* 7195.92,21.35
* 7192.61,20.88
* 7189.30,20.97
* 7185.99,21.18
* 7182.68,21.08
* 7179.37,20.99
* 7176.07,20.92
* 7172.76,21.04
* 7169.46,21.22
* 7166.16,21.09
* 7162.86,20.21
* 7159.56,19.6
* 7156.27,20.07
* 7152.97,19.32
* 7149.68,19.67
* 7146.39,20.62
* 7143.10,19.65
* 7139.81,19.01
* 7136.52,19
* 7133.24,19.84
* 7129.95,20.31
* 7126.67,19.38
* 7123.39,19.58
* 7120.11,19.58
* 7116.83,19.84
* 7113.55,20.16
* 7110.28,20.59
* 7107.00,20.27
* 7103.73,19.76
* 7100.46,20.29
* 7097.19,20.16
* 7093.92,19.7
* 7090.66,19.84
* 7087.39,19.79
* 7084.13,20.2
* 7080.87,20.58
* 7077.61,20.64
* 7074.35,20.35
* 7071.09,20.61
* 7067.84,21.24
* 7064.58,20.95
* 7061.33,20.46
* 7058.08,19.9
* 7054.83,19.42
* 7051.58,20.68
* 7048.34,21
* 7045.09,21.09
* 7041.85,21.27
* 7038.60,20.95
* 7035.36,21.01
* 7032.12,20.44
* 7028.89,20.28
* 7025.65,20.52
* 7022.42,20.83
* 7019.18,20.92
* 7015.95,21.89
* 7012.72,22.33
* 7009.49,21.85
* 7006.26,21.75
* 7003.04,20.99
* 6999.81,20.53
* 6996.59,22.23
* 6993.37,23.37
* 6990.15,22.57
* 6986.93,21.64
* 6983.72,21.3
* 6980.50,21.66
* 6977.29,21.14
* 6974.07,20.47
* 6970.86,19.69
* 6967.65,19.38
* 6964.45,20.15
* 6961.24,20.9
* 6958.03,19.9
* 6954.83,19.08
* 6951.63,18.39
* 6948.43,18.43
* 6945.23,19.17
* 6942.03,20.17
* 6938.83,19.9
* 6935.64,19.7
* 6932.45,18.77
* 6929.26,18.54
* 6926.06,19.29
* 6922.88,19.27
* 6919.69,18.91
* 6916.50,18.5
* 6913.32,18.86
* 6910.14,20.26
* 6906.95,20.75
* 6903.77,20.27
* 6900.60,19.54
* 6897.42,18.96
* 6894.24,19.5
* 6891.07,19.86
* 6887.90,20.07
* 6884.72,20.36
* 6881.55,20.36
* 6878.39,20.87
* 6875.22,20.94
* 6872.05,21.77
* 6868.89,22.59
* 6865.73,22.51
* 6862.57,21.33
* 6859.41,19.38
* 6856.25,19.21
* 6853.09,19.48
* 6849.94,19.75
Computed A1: 1.1 angstrom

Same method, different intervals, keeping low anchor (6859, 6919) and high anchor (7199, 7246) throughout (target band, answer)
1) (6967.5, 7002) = -1.2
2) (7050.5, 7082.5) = 0.6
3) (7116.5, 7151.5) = 2.3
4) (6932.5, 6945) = 0.5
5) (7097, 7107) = 0.4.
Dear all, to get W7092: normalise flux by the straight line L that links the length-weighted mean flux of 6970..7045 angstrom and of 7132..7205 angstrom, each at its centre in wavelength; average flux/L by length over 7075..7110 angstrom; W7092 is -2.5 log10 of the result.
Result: 0.034 mag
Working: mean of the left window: 21.3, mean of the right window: 20.3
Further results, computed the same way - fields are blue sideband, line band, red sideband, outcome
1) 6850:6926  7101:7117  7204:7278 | 0.040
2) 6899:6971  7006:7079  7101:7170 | -0.062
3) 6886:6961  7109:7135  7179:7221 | 0.019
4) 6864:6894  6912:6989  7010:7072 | 0.063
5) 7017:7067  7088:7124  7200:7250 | 0.053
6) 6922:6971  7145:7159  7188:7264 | 0.051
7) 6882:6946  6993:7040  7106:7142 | -0.086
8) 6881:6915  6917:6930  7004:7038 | 0.064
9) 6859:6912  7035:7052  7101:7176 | -0.042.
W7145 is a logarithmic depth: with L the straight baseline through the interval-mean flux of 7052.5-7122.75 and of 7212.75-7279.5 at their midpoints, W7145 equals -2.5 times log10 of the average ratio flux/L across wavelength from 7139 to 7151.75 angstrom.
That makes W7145 0.05 mag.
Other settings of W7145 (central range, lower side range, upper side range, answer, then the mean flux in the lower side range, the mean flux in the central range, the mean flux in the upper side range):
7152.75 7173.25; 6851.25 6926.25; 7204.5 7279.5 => 0.04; 20.1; 20.4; 21.4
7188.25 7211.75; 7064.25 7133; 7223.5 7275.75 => 0.06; 20.2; 20.2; 21.8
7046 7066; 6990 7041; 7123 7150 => 0.02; 21.4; 20.4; 19.7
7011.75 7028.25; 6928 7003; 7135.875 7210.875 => -0.05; 20.3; 21.2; 20.3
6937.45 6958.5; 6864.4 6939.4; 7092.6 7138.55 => 0.04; 20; 19.3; 19.9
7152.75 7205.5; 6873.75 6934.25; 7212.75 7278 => 0.03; 19.7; 20.6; 21.7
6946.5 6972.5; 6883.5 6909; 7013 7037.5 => 0.05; 19.9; 19.5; 20.9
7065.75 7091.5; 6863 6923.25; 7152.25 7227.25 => 0.00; 20.3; 20.4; 20.6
